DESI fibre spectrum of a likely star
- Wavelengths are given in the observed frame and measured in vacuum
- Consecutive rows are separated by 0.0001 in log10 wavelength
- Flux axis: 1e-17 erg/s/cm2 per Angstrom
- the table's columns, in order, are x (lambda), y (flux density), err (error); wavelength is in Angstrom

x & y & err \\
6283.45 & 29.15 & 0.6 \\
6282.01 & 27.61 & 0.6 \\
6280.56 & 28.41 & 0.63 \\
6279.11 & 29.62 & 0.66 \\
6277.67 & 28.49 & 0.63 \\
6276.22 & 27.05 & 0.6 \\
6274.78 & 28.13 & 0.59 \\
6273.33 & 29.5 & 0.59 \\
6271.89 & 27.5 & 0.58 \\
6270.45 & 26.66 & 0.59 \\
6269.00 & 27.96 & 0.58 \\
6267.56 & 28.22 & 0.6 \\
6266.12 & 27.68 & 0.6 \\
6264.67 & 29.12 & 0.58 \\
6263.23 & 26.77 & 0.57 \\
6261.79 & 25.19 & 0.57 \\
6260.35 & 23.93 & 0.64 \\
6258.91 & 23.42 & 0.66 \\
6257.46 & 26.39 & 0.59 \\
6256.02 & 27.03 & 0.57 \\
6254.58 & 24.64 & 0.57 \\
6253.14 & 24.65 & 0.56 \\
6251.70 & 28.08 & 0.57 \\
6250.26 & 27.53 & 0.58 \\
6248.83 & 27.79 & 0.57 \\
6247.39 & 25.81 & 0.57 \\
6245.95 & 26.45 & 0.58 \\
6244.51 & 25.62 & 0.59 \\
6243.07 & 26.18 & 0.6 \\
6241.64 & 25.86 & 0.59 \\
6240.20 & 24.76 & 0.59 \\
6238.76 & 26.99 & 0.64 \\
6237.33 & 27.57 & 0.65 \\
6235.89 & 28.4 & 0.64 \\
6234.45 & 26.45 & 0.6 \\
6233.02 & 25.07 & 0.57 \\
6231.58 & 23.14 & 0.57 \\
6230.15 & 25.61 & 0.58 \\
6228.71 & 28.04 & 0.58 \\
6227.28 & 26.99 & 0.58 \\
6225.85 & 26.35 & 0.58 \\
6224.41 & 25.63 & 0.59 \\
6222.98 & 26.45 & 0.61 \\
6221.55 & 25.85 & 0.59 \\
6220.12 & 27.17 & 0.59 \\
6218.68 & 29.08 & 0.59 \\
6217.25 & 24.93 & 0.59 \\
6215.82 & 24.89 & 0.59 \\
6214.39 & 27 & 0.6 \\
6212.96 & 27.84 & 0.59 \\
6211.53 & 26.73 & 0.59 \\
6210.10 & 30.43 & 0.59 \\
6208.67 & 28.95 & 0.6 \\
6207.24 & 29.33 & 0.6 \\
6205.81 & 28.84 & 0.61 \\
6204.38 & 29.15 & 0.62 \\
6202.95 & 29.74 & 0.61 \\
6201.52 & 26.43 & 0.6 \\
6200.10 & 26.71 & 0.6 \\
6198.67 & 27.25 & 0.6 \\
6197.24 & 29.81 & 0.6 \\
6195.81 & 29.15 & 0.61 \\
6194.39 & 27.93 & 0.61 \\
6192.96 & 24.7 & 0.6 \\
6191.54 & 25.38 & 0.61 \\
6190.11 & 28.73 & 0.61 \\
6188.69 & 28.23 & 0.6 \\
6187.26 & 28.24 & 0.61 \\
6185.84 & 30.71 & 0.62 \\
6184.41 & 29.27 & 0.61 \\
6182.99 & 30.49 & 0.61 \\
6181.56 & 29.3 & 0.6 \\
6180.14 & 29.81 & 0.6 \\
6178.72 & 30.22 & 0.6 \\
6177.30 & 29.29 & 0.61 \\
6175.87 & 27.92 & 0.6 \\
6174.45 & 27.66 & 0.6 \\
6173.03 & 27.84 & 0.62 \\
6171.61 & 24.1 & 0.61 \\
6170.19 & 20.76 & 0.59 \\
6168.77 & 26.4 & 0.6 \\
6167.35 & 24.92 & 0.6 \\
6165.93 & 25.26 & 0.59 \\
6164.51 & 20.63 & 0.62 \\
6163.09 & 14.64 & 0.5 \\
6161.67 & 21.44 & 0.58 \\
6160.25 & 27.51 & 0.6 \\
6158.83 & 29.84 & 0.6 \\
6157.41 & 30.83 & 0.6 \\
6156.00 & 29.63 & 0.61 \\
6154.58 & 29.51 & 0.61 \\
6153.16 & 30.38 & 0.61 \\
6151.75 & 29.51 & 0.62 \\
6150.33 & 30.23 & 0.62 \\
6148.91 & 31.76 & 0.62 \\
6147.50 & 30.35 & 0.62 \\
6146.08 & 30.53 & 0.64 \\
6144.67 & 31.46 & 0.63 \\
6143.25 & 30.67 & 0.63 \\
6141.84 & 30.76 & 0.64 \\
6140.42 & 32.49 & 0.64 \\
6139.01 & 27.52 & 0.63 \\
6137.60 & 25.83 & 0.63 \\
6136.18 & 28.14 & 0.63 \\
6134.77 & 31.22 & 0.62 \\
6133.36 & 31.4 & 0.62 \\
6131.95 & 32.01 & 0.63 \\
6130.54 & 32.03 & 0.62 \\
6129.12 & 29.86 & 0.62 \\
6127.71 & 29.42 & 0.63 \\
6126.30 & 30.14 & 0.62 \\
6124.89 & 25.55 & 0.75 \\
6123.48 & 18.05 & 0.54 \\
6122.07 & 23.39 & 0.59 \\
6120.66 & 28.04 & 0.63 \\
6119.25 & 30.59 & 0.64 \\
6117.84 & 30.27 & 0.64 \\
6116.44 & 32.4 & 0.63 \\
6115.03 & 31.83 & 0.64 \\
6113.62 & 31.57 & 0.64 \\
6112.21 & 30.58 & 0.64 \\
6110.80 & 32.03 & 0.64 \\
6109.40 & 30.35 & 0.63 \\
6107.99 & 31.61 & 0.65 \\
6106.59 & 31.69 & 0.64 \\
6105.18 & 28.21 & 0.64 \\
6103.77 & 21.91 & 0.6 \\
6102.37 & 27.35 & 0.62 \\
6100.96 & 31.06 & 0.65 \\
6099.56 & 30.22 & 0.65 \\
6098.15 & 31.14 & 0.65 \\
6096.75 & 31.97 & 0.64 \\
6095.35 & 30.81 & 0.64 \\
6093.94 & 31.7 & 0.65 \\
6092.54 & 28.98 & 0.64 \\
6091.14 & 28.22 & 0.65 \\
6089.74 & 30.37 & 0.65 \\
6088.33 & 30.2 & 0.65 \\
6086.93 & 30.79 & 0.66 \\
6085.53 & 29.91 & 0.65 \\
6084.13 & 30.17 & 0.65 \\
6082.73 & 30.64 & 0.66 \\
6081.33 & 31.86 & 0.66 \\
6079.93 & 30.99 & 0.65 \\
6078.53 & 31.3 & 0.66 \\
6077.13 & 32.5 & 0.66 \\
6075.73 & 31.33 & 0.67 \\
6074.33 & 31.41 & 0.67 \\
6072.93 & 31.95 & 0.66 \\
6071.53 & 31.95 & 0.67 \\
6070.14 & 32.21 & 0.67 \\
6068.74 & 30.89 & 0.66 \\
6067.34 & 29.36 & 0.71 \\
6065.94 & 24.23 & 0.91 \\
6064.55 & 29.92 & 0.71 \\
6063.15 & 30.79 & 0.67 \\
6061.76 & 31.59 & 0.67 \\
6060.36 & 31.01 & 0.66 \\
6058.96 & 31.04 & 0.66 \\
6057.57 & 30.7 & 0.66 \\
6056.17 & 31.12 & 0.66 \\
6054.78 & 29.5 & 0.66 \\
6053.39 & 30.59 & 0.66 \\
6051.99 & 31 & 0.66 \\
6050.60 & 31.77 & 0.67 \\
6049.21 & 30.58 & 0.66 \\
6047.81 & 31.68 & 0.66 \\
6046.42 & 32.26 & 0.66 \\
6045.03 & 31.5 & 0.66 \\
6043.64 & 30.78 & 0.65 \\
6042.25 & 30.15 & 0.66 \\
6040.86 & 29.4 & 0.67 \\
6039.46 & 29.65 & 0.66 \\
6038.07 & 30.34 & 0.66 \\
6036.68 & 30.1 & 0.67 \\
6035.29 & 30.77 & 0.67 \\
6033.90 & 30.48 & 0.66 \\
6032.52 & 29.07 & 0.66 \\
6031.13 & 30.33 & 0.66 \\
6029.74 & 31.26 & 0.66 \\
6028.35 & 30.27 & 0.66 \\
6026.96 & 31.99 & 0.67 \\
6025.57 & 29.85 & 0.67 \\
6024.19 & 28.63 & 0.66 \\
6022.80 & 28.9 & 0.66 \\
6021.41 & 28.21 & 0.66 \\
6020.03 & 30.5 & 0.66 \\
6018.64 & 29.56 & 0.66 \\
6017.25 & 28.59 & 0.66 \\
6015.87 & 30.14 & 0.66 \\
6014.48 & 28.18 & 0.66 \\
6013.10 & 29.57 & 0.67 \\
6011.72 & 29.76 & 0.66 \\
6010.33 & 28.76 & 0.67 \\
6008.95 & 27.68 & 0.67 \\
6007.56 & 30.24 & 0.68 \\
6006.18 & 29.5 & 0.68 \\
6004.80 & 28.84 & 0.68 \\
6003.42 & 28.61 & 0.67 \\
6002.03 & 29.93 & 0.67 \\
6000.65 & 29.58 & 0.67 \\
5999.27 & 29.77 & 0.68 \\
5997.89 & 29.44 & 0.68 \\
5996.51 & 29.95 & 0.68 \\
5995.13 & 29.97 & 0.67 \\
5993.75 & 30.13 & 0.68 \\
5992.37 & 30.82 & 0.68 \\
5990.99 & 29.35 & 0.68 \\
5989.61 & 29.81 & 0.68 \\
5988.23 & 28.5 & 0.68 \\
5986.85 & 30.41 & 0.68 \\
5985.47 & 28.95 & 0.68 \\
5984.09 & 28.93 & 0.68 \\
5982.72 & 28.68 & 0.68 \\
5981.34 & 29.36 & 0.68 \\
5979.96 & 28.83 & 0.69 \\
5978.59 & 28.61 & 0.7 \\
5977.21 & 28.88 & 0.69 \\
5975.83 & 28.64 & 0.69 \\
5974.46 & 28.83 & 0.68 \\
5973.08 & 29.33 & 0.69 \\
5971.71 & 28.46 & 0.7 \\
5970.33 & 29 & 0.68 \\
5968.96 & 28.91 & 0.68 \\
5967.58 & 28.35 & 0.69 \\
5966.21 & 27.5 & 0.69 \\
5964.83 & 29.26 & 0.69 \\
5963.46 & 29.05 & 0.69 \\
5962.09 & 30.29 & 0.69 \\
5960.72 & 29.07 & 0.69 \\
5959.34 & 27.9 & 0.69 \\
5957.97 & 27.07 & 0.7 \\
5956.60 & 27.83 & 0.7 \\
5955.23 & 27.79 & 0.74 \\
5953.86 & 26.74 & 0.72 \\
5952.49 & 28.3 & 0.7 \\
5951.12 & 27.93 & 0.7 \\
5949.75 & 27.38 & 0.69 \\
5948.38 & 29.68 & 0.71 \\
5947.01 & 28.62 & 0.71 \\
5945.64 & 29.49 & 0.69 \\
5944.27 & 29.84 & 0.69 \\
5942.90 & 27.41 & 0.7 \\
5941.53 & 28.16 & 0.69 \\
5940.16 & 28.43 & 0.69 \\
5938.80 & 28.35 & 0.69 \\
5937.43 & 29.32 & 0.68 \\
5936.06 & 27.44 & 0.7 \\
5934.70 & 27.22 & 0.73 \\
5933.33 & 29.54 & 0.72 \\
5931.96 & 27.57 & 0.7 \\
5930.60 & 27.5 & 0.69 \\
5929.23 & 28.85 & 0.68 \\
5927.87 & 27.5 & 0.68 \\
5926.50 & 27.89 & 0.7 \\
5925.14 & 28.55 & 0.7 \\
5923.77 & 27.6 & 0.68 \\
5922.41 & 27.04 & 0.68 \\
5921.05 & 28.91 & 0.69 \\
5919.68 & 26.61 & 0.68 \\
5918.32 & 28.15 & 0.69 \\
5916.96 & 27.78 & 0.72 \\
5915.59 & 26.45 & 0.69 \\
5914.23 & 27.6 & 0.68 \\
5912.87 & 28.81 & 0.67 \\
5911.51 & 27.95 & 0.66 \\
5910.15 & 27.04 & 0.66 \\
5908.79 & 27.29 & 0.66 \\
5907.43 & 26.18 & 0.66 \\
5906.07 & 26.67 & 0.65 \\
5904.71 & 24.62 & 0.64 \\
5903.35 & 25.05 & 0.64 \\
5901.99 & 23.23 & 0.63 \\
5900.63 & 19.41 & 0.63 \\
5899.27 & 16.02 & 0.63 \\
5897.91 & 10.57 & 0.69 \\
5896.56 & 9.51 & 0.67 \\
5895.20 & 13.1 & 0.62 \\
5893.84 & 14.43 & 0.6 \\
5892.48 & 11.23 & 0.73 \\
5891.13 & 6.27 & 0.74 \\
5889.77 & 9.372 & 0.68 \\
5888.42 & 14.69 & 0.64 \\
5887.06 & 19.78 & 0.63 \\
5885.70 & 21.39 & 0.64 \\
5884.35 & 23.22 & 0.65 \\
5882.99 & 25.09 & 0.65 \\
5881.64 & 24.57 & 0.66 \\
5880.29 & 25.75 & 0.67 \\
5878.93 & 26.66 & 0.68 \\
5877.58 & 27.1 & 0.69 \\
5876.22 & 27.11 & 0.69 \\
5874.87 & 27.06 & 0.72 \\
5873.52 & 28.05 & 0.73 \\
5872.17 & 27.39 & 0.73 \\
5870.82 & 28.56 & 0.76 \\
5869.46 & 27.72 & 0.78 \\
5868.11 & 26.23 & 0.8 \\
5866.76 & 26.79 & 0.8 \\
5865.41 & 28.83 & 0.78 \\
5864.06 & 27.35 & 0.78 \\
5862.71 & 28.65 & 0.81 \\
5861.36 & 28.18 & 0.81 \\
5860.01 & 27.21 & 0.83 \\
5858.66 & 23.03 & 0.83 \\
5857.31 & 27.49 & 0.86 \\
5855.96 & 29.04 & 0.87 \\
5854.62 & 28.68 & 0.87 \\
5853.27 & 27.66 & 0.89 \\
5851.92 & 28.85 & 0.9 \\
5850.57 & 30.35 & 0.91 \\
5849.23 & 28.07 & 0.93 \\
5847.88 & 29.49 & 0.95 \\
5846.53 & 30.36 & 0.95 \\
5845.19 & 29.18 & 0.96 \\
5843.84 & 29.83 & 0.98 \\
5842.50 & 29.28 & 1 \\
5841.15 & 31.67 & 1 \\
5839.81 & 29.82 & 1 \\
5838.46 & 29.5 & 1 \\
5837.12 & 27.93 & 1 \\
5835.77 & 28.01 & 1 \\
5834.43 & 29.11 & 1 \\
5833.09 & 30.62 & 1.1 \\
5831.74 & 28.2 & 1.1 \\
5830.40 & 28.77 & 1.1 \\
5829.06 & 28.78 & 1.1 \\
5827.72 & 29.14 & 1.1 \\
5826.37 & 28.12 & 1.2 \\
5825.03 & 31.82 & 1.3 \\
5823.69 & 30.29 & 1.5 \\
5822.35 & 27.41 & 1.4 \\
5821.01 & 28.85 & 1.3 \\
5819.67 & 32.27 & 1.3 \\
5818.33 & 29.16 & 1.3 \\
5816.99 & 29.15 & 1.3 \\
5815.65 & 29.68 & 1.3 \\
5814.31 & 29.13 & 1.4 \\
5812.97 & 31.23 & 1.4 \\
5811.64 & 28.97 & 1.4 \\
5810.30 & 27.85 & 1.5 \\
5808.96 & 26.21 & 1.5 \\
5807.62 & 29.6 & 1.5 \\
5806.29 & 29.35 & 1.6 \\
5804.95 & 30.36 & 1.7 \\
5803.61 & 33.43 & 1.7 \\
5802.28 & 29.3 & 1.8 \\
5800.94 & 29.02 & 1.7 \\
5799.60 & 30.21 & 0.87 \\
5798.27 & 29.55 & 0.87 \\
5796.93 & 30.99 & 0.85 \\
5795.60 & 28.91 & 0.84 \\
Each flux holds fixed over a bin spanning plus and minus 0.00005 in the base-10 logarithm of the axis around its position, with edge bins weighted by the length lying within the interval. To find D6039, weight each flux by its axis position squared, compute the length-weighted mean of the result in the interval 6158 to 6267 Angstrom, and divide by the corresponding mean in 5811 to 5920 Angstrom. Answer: 1.2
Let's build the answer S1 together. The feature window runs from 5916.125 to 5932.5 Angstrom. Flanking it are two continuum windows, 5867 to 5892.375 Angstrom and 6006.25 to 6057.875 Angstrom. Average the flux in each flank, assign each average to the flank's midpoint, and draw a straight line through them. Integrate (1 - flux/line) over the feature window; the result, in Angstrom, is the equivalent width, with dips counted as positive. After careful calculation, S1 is -1.8 Angstrom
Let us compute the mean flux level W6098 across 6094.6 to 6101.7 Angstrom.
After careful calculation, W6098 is 31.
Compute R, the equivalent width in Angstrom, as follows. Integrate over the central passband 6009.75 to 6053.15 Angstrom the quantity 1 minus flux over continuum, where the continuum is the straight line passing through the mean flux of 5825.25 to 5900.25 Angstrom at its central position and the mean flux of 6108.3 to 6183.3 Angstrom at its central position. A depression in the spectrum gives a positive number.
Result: -4.9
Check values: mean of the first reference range 25.1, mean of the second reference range 28.5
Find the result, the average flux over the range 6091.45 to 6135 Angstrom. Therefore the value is 29.6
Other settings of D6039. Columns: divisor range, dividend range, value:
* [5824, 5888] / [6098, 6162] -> 1.16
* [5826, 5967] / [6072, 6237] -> 1.18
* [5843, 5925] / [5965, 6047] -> 1.25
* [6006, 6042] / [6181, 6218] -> 1.00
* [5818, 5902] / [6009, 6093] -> 1.27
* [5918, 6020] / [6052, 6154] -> 1.09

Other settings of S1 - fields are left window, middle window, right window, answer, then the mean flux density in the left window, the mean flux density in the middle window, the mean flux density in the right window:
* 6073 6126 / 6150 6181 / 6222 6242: 1.4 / 29.8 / 26.7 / 26.2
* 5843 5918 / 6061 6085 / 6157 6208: -4.2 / 24.3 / 30.8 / 27.2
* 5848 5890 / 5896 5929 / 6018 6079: 2.6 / 26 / 25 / 30.5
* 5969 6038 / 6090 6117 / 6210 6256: -1.9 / 29.5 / 30.2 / 26.5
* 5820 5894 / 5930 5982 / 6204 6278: -3.8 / 26.4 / 28.5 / 26.9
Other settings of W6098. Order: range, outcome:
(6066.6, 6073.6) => 31.2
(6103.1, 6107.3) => 27.3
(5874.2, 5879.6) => 27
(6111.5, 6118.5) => 31.3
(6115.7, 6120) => 31.1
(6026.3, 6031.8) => 30.9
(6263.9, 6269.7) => 28.2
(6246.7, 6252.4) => 27.3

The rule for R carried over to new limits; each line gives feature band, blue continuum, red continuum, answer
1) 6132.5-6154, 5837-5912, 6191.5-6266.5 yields -3.19 Angstrom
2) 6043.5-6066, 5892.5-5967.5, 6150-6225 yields -3.38 Angstrom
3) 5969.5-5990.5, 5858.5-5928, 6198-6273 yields -3.77 Angstrom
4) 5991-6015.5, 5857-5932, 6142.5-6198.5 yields -3.73 Angstrom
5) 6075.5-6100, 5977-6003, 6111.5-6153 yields -0.97 Angstrom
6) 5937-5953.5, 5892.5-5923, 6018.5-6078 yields -2.32 Angstrom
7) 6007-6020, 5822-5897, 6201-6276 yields -1.48 Angstrom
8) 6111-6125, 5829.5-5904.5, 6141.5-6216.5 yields -0.62 Angstrom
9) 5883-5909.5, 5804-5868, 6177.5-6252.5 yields 9.69 Angstrom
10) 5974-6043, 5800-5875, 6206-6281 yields -3.71 Angstrom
